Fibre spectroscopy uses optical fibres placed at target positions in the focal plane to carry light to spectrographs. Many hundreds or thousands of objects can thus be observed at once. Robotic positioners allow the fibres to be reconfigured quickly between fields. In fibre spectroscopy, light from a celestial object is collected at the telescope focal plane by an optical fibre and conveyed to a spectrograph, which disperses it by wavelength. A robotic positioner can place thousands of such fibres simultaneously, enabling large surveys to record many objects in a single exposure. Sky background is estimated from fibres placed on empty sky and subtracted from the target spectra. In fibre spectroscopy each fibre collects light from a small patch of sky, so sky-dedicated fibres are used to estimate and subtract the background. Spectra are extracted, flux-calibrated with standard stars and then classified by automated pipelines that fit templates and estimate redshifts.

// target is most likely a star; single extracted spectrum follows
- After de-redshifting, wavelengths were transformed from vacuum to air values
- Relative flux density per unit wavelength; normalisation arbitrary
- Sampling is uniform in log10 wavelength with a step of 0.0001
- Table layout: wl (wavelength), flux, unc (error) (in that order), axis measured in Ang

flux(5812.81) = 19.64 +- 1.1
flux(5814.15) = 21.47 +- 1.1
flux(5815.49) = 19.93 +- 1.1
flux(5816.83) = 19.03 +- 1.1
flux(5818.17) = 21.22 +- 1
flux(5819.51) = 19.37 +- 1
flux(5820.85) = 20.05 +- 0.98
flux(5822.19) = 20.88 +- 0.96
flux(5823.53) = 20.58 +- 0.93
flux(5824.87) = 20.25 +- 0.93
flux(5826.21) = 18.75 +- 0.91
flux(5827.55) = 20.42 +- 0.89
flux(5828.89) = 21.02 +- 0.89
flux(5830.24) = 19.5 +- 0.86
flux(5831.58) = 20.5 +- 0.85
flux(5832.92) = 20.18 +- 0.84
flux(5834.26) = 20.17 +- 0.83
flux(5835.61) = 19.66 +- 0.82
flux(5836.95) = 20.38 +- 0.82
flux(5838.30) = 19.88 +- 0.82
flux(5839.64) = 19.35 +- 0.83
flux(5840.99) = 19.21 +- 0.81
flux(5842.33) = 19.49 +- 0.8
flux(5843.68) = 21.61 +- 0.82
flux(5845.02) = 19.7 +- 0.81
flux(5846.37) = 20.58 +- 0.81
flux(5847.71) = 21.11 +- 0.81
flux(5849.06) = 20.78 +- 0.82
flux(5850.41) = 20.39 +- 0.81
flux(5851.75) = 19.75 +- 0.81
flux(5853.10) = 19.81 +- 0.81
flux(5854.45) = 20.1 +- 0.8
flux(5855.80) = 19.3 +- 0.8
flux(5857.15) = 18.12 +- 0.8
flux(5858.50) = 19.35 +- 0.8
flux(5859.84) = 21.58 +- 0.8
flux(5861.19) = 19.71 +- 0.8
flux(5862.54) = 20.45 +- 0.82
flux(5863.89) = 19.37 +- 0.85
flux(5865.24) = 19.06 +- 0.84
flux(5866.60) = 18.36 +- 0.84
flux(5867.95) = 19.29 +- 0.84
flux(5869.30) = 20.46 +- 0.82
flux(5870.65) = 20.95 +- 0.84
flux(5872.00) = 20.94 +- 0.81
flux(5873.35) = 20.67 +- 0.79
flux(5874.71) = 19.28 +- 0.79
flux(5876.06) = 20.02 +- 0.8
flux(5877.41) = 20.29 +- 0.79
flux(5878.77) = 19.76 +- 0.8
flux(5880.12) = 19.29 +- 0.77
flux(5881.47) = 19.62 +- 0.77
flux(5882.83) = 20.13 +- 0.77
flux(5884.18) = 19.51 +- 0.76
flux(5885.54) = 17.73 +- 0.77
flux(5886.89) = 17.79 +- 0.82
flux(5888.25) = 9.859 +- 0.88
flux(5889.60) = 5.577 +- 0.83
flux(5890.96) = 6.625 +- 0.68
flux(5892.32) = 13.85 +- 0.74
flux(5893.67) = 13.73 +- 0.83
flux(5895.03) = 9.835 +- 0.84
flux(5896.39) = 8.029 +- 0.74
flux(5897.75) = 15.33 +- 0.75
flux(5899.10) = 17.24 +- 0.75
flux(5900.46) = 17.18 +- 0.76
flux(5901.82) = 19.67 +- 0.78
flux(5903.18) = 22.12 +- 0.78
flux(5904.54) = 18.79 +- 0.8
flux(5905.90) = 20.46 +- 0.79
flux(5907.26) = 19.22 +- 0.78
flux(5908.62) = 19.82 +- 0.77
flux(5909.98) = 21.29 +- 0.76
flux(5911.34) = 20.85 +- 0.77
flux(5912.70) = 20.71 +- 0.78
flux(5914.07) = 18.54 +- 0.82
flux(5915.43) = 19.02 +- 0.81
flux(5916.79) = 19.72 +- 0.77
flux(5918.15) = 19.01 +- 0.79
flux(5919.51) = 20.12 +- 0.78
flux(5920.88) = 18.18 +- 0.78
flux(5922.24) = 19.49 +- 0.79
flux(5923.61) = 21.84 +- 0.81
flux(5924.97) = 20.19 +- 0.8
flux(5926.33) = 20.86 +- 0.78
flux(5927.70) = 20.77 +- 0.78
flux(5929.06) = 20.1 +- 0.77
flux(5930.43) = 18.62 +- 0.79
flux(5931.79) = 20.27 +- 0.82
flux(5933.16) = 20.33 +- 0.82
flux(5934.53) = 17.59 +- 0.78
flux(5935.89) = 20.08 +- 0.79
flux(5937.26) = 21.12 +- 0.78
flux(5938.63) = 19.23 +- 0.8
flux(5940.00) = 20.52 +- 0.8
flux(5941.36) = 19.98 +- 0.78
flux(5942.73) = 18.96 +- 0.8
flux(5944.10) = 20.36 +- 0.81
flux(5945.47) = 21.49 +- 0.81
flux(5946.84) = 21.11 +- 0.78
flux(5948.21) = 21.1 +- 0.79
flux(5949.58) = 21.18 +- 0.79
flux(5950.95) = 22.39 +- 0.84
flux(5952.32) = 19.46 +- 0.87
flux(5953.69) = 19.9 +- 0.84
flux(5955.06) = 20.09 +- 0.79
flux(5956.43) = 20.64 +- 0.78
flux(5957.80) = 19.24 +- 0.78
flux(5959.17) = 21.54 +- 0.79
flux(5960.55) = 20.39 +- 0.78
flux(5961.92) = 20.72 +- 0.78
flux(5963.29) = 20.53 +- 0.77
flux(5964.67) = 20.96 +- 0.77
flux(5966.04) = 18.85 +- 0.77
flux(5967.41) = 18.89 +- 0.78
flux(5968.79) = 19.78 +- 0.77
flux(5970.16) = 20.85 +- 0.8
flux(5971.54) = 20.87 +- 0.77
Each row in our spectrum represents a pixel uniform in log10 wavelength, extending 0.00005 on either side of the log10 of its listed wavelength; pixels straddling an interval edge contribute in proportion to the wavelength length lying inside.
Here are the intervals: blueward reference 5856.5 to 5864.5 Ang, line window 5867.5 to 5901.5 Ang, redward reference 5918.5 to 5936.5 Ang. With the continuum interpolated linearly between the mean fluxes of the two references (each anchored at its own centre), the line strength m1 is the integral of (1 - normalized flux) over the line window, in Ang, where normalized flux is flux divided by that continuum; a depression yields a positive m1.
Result 5.64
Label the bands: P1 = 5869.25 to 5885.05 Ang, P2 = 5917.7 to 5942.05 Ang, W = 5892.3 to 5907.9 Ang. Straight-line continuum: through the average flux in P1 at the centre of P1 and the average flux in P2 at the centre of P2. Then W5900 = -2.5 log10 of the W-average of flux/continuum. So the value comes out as 0.22 mag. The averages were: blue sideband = 20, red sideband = 19.9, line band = 16.4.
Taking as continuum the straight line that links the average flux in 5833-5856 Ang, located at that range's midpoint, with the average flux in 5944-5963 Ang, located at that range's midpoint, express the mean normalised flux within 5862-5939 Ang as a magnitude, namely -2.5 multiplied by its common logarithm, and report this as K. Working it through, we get 0.11 mag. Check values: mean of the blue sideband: 20.1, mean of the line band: 18.4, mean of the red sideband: 20.7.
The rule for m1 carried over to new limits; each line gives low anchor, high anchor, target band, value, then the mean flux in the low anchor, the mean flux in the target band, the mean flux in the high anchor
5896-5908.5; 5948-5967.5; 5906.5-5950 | -2.2 Ang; 17.9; 20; 20.4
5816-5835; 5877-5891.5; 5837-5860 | -1.8 Ang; 20.1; 20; 16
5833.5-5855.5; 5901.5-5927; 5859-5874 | 0.0 Ang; 20.1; 20.1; 20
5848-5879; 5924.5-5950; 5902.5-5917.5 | 0.0 Ang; 19.9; 20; 20.2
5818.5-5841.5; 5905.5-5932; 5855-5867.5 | 0.3 Ang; 20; 19.5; 19.9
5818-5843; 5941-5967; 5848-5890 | 2.3 Ang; 20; 19.1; 20.5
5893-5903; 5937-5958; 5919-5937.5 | -1.7 Ang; 14.8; 19.9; 20.4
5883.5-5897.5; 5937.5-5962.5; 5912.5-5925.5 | -2.7 Ang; 12.3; 19.6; 20.5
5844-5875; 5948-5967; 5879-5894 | 3.8 Ang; 20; 15.1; 20.5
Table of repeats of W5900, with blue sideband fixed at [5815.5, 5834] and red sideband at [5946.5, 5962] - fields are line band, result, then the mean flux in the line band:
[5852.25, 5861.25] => 0.03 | 19.7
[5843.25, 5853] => -0.01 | 20.5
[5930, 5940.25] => 0.05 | 19.7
